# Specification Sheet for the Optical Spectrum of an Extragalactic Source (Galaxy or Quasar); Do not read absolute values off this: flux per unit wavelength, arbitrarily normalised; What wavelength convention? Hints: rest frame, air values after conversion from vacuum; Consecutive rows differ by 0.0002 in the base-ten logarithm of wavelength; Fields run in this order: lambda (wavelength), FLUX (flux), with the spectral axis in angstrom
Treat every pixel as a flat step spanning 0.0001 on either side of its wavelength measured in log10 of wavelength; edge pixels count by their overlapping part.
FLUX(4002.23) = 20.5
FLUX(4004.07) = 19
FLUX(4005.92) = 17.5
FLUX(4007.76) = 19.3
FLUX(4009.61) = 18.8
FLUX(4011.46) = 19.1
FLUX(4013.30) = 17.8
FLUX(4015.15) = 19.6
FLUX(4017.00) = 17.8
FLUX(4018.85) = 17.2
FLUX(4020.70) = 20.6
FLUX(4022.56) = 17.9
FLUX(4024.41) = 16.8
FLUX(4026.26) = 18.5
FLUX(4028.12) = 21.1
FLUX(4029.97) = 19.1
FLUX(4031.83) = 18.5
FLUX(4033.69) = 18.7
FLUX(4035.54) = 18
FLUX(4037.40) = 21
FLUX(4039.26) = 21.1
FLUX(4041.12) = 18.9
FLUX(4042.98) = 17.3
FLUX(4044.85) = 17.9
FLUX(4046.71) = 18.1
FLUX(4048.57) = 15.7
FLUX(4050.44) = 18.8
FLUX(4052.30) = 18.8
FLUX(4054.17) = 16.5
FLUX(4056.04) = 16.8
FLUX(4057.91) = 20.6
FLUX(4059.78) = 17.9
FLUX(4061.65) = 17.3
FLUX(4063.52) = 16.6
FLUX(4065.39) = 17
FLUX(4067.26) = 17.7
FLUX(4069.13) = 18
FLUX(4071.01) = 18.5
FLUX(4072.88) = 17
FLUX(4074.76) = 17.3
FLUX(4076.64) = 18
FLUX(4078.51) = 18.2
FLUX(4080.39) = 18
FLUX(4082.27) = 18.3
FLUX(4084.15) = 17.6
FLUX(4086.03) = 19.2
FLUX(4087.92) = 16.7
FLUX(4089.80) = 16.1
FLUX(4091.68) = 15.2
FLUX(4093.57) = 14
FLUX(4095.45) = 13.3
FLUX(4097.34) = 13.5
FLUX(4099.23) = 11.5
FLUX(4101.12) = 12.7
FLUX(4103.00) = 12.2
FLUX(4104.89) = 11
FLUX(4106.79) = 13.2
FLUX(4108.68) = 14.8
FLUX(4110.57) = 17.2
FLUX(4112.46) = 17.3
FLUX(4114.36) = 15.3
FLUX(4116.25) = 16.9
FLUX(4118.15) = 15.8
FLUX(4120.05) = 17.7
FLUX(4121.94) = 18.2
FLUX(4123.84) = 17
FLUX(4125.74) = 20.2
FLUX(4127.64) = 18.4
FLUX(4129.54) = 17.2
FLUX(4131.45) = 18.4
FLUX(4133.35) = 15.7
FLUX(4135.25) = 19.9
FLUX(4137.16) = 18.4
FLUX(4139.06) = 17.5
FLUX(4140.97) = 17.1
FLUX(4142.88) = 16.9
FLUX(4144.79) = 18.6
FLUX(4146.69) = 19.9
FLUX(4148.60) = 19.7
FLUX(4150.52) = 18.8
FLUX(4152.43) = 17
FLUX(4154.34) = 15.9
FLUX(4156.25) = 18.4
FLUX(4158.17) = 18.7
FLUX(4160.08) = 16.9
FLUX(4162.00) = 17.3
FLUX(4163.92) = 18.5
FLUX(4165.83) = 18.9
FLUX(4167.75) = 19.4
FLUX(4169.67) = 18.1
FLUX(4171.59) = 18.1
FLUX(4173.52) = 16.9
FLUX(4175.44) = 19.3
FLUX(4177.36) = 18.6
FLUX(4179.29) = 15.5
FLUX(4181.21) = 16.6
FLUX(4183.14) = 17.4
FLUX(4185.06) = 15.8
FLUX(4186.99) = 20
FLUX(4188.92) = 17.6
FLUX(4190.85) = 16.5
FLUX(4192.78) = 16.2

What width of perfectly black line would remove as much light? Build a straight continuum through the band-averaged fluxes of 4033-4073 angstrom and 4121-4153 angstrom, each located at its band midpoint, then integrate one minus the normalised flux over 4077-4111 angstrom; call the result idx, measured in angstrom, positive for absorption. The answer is 5.6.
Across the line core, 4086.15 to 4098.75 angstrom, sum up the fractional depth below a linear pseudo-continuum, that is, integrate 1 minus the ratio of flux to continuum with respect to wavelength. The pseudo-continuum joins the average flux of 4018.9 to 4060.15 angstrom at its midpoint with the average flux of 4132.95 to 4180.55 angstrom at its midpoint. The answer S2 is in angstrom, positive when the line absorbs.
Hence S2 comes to 2.3 angstrom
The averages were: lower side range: 18.5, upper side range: 18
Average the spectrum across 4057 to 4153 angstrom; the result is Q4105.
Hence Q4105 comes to 16.9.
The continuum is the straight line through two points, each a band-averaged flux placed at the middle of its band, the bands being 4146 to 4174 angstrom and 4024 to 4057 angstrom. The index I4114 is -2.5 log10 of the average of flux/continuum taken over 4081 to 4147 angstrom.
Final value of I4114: 0.12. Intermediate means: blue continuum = 18.4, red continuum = 18.2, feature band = 16.3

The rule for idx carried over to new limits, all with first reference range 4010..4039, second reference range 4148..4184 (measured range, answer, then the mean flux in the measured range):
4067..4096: 2.1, 17.1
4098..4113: 3.8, 13.6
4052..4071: 0.9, 17.7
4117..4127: 0.2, 17.8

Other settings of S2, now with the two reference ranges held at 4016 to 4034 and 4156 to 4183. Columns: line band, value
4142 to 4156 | -0.1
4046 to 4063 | 0.6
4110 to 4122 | 0.9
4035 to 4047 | -0.3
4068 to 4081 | 0.4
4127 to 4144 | 0.3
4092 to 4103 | 3.1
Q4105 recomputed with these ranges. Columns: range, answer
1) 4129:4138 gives 17.9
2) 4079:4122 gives 15.4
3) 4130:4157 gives 18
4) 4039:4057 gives 17.9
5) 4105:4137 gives 16.9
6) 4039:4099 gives 17.3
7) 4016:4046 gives 18.8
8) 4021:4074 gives 18.2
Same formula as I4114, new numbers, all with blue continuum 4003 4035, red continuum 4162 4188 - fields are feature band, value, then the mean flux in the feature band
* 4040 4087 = 0.04 mag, 17.9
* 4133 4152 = -0.01 mag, 18.3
